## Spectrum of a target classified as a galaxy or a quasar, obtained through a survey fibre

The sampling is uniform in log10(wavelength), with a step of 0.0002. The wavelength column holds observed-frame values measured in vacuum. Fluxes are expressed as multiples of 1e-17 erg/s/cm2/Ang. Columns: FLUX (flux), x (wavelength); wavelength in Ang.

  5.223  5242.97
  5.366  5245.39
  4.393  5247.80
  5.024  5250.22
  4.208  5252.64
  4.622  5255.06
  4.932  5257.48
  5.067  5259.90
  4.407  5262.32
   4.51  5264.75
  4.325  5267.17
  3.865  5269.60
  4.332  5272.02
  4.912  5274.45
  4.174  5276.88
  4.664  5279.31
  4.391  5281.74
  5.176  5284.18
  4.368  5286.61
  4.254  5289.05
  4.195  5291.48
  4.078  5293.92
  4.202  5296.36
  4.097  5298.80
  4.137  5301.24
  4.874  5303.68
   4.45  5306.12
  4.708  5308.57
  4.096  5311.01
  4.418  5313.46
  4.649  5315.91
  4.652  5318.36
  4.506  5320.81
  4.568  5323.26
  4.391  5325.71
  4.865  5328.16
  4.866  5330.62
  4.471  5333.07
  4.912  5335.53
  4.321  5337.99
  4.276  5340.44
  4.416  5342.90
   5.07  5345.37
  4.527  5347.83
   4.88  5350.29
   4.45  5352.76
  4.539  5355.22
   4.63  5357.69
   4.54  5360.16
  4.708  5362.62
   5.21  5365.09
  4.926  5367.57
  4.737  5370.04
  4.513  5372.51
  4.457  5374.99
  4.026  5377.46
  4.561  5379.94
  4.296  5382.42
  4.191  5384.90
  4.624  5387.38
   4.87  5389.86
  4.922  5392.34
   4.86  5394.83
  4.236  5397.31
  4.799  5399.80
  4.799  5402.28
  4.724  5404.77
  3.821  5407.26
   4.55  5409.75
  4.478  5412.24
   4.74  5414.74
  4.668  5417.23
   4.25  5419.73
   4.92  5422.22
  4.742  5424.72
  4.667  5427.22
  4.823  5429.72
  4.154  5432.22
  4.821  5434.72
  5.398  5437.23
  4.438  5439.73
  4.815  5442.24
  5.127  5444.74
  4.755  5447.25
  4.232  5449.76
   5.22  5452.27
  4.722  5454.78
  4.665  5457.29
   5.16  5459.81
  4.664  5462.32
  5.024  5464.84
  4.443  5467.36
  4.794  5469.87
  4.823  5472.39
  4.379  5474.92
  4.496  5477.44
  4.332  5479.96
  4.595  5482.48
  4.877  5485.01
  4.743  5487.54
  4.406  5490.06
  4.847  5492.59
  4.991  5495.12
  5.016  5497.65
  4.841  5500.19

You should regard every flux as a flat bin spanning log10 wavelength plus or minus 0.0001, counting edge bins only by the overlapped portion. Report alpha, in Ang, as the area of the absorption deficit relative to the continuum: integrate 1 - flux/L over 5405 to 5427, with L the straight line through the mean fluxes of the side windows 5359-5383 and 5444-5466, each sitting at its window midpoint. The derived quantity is 0.9 Ang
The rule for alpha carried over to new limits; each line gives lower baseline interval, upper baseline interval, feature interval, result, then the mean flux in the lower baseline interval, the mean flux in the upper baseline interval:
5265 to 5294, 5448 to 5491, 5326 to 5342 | -0.40 Ang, 4.41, 4.68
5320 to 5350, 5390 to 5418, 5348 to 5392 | 0.07 Ang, 4.61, 4.61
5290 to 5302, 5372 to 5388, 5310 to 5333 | -1.88 Ang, 4.15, 4.36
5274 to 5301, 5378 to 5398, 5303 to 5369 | -2.30 Ang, 4.39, 4.56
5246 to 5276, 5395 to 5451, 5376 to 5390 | 0.69 Ang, 4.56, 4.64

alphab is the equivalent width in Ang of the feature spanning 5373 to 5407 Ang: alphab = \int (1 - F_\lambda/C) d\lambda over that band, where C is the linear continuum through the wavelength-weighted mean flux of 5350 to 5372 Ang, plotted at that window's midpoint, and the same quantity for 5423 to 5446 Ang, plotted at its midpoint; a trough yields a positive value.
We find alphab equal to 1.4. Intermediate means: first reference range 4.72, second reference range 4.78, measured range 4.54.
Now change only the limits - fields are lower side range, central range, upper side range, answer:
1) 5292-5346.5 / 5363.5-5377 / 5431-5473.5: -0.35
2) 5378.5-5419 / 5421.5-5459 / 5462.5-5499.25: -1.12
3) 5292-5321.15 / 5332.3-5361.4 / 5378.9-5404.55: -0.55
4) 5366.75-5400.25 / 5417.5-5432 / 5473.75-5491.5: -0.27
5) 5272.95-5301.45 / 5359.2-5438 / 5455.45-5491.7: -1.04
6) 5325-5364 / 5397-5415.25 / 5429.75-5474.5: 0.72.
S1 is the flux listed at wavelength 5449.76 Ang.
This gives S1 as 4.232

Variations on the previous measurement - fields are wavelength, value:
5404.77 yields 4.724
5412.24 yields 4.478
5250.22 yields 5.024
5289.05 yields 4.254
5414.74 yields 4.74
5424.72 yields 4.742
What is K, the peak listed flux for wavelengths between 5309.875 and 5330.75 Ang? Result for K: 4.866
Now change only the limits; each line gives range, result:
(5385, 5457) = 5.398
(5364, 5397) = 5.21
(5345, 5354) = 5.07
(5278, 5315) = 5.176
